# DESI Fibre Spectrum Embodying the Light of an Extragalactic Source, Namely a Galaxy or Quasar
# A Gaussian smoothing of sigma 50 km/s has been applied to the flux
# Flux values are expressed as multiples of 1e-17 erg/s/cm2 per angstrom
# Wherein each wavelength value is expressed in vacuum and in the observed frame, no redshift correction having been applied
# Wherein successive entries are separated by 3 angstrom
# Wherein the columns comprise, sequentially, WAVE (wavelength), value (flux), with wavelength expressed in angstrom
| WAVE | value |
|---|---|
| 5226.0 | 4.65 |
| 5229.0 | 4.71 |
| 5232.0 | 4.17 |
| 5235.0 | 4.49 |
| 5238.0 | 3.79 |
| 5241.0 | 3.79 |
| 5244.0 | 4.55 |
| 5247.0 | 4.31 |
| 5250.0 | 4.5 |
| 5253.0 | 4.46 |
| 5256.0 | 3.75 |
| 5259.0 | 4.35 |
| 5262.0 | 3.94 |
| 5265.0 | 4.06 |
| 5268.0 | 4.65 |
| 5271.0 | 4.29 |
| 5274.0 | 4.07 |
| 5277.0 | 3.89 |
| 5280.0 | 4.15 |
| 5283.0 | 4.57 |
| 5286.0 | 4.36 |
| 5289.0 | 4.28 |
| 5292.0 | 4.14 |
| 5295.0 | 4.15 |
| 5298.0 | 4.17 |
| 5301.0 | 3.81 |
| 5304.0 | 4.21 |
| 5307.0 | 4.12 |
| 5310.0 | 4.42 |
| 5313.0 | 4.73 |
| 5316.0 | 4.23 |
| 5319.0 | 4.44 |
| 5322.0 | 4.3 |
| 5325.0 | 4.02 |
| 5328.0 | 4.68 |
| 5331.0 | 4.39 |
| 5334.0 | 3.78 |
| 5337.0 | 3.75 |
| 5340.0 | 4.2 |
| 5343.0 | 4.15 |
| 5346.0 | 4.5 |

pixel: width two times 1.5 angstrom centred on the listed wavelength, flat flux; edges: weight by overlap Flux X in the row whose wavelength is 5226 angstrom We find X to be 4.65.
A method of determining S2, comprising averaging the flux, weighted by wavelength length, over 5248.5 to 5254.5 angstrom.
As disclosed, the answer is 4.48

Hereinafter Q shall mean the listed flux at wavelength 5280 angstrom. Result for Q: 4.15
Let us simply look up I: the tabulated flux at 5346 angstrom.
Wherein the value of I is 4.5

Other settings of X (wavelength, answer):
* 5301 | 3.81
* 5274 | 4.07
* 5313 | 4.73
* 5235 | 4.49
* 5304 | 4.21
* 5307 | 4.12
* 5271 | 4.29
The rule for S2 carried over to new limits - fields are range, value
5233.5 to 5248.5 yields 4.19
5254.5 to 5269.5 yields 4.15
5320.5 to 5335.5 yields 4.23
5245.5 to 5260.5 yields 4.27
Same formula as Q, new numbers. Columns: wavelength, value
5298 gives 4.17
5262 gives 3.94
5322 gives 4.3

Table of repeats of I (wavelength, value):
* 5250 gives 4.5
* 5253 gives 4.46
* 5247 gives 4.31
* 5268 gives 4.65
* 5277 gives 3.89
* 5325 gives 4.02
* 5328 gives 4.68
